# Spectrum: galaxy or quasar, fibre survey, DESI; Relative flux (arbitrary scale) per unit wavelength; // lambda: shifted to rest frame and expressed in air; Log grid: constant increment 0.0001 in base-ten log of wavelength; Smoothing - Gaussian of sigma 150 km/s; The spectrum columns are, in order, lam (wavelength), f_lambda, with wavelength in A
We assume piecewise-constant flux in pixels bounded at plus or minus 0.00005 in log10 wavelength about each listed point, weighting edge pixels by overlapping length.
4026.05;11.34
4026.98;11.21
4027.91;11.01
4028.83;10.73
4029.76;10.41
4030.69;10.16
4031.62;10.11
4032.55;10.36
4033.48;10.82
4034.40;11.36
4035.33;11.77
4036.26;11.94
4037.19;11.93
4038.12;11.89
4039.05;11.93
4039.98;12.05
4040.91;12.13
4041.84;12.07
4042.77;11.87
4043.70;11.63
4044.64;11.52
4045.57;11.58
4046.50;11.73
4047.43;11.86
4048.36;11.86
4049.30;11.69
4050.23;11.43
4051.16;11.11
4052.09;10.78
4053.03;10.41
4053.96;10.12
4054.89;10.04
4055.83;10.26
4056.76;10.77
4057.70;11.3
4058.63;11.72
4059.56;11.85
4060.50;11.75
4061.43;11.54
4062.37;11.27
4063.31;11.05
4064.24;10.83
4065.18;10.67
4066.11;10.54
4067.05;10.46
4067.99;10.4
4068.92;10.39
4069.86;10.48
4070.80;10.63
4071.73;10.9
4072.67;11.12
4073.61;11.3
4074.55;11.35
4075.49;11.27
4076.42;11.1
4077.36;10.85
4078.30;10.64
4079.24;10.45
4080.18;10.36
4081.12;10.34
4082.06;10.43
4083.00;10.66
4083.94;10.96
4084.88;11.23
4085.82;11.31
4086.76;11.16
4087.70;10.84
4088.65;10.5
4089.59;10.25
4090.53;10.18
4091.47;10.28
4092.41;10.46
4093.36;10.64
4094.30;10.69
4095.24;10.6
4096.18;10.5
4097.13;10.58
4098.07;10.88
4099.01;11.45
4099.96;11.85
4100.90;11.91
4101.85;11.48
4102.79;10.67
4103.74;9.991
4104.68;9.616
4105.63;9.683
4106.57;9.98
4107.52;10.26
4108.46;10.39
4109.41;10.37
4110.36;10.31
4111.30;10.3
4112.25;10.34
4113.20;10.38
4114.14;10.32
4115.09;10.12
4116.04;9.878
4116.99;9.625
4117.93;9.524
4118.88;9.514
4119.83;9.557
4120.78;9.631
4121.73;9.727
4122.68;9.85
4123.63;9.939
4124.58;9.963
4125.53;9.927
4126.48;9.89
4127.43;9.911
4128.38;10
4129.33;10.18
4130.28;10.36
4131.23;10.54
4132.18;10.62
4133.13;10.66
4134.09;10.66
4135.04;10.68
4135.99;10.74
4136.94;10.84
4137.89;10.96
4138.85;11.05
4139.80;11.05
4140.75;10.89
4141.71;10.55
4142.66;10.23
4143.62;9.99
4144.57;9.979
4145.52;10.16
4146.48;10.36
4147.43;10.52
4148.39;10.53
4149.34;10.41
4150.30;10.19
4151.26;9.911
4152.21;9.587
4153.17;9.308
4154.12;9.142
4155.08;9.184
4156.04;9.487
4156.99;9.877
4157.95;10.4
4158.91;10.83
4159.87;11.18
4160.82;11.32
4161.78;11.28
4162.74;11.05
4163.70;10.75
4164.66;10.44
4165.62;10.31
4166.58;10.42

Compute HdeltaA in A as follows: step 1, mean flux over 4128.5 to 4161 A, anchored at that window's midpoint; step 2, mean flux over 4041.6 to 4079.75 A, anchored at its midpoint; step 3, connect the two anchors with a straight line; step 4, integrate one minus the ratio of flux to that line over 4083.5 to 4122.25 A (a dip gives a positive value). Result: 1.02 A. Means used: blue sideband 11.1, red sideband 10.4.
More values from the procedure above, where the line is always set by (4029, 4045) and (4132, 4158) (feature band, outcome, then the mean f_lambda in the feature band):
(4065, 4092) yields 0.6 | 10.7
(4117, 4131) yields 0.8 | 9.86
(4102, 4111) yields 0.4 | 10.2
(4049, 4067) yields 0.3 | 11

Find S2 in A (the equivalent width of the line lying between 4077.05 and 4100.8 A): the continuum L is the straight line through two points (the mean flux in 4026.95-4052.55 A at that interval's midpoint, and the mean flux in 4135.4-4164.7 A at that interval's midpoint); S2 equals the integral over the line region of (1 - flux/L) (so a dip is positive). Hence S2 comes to 0.4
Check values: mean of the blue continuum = 11.4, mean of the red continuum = 10.4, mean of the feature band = 10.7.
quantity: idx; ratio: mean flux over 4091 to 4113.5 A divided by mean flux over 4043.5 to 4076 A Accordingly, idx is 1.0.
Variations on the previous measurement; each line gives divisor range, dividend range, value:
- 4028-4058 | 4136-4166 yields 0.92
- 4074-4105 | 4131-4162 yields 0.96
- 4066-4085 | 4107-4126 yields 0.93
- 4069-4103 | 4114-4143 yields 0.94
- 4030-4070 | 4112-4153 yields 0.91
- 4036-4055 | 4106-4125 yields 0.87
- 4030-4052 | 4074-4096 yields 0.93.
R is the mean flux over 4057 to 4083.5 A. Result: 10.9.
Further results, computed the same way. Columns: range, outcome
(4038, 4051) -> 11.8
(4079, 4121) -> 10.5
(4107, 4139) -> 10.2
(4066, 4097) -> 10.7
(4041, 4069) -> 11.2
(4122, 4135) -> 10.2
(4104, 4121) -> 10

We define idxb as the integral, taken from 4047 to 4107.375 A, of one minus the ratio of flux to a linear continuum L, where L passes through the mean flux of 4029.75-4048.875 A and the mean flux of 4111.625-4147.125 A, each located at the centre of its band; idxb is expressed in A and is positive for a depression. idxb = 0.7 A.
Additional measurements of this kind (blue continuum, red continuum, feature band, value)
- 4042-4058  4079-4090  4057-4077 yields -0.16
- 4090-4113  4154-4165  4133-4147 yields -0.13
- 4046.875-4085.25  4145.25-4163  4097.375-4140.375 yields 0.68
